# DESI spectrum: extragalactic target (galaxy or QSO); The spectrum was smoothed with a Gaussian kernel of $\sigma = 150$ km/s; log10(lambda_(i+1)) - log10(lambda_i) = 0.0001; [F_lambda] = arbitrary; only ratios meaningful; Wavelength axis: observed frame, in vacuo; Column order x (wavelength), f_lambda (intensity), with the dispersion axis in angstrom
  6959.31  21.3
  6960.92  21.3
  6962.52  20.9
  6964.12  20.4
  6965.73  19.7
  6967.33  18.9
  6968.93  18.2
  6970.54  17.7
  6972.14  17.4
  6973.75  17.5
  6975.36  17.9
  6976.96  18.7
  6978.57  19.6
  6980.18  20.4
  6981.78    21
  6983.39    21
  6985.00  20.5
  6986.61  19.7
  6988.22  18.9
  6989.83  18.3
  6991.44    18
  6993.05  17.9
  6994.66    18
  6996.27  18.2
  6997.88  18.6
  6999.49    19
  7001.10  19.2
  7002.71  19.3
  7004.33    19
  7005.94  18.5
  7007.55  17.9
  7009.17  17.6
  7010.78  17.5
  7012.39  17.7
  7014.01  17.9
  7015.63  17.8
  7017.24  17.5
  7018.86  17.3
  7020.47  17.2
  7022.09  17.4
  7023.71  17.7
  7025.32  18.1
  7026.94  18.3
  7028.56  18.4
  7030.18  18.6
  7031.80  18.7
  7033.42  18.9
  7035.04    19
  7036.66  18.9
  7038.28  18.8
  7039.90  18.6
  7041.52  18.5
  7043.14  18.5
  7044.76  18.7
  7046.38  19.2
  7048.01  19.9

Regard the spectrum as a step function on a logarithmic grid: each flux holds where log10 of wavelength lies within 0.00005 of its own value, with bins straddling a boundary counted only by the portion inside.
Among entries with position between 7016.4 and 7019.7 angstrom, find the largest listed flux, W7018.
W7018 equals 17.5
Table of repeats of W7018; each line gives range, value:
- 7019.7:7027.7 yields 18.3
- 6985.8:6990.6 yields 19.7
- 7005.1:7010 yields 18.5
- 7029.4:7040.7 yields 19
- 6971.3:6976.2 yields 17.9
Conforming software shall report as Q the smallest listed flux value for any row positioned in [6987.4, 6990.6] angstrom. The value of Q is 18.3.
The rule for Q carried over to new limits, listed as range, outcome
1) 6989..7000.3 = 17.9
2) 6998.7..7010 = 17.6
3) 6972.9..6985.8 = 17.5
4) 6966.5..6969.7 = 18.2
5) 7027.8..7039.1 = 18.4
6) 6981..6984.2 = 21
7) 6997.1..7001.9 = 18.6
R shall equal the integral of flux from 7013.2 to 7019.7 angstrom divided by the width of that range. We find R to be 17.6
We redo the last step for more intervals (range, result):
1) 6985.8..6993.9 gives 18.6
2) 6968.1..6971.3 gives 18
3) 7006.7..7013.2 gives 17.7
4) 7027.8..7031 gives 18.5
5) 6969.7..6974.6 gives 17.5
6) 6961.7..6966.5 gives 20.3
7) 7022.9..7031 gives 18.2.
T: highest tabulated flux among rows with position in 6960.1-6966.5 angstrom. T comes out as 21.3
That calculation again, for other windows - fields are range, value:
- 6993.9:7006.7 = 19.3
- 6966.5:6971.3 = 18.9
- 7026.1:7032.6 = 18.7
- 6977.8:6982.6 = 21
